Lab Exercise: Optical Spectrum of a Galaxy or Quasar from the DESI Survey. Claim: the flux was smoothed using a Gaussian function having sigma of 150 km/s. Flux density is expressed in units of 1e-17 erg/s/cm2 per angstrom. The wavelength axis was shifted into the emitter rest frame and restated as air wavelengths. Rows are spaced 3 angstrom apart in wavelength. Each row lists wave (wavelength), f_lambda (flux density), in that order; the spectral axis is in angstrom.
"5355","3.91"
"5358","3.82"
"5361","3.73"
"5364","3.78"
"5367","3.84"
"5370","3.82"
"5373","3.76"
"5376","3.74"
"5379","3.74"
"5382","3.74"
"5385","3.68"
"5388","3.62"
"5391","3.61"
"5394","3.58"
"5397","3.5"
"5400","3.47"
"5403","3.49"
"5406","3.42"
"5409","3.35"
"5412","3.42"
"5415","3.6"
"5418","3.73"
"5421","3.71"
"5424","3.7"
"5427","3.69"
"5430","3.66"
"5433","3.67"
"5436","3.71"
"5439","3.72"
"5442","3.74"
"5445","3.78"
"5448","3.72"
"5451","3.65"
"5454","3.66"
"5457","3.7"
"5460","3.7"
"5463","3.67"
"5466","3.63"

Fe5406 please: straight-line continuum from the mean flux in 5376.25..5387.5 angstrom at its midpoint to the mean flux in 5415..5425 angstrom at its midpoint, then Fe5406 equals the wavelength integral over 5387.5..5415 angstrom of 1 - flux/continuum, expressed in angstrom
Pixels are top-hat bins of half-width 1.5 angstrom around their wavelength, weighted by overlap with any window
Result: 1.5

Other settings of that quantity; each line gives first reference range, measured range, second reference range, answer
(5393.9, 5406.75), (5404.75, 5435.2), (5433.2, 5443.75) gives 0.1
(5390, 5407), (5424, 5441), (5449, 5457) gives -0.4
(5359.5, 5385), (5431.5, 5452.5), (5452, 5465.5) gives -0.1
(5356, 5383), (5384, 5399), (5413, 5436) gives 0.6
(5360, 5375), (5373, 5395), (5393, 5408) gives -0.3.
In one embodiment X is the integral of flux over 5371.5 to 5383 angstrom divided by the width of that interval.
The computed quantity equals 3.75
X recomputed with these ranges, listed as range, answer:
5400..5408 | 3.45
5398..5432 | 3.57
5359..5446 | 3.66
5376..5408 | 3.59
